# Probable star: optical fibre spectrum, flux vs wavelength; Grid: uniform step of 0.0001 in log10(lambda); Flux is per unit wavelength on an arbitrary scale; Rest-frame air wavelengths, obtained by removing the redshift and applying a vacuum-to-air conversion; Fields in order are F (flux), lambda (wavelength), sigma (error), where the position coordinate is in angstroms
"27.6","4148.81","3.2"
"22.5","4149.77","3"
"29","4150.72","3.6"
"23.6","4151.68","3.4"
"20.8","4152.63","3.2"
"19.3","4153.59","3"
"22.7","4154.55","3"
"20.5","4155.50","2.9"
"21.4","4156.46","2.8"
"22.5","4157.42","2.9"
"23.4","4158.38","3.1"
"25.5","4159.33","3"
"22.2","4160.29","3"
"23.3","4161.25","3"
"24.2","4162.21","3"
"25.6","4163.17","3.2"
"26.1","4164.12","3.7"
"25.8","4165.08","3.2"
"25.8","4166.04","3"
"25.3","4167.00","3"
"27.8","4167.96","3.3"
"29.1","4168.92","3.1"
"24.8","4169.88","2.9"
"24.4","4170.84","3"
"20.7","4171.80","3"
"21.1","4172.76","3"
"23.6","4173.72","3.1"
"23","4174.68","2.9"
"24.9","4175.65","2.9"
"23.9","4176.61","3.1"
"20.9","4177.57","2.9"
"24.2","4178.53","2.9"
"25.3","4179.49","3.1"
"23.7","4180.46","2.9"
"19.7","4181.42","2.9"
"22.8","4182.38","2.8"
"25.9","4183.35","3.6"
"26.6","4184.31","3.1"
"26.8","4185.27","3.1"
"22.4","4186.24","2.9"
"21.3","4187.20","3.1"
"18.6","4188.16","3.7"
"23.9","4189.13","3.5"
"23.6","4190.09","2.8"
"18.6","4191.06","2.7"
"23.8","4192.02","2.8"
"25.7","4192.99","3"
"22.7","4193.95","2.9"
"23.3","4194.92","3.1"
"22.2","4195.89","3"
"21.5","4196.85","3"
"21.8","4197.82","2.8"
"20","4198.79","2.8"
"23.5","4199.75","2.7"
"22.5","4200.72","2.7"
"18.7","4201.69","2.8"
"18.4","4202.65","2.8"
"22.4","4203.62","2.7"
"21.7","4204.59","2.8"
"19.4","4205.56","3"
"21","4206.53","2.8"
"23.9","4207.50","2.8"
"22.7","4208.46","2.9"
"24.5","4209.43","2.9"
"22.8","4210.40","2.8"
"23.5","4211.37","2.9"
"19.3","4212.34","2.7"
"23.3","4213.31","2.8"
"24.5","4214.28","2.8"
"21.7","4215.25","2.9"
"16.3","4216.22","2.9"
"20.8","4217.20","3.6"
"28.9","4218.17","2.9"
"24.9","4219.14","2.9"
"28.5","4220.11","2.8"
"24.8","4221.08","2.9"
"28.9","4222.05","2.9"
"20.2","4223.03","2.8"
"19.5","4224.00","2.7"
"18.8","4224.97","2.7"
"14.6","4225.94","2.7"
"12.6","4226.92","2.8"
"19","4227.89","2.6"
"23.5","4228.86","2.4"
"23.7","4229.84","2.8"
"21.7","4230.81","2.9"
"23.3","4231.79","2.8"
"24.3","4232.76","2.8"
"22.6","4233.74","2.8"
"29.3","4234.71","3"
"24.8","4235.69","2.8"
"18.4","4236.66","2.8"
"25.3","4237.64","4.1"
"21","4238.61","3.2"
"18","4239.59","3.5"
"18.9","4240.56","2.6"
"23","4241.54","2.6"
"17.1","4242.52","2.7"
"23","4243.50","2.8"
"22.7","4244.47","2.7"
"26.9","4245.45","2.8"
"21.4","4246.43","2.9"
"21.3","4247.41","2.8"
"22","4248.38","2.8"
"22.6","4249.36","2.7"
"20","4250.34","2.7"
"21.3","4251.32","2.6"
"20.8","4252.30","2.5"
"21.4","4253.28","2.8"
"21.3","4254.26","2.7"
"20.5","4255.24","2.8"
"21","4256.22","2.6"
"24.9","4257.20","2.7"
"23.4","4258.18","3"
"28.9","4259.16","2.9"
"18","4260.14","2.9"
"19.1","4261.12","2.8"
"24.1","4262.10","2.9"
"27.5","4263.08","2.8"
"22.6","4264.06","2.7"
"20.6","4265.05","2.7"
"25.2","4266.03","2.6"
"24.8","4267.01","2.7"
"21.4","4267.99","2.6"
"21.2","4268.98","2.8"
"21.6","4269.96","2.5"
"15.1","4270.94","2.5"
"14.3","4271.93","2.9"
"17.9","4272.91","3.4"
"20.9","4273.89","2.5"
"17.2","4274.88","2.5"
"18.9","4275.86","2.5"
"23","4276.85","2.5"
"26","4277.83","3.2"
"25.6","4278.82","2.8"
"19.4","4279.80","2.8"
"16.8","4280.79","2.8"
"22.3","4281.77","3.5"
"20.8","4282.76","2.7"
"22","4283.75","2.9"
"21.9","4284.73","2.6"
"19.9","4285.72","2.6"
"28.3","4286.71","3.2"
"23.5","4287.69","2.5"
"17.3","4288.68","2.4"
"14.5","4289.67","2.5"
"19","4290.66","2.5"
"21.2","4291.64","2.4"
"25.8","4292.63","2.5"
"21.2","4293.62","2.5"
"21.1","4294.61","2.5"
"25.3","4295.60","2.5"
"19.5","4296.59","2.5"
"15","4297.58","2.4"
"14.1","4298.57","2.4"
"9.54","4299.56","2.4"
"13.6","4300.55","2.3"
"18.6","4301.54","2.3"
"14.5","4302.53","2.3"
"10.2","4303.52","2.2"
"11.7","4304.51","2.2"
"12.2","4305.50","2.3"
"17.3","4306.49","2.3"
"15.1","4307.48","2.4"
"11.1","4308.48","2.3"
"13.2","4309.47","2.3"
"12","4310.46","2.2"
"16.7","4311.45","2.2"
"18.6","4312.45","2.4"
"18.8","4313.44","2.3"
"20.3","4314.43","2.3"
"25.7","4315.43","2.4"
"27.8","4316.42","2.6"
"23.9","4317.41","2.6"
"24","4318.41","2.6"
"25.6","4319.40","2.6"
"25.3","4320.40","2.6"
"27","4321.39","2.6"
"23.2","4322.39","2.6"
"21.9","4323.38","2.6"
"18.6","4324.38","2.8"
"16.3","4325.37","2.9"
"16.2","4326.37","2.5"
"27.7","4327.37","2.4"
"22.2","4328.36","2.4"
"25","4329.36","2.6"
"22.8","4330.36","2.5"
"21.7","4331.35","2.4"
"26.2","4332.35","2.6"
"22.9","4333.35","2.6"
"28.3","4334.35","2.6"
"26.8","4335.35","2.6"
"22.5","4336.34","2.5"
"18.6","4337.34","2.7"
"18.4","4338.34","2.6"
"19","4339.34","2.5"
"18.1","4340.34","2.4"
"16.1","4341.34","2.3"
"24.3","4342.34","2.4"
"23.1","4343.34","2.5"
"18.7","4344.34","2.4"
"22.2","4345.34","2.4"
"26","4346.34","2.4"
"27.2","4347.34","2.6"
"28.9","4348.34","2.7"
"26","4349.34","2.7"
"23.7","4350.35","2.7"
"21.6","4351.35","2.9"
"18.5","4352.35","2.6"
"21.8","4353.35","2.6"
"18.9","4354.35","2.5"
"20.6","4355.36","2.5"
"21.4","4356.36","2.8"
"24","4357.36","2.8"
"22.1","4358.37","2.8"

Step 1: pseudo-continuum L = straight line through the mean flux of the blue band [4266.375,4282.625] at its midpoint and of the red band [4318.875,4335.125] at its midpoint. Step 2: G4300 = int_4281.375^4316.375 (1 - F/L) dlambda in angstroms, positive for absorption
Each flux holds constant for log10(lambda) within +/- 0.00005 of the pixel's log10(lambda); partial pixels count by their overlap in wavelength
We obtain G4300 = 5.7 angstroms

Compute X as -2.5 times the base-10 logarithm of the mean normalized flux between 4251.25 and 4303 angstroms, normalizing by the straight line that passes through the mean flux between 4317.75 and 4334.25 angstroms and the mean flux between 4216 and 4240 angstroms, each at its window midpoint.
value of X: 0.10 mag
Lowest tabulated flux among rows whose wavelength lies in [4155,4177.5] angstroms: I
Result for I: 20.5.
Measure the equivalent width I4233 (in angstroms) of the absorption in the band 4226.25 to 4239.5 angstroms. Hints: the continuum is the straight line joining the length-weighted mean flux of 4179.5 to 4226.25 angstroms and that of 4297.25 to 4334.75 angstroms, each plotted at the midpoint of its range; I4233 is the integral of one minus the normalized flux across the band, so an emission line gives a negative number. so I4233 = -0.3 angstroms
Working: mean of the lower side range 22.5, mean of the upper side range 19.3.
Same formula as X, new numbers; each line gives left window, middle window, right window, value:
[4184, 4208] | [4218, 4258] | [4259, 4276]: -0.031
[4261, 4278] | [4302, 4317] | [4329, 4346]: 0.303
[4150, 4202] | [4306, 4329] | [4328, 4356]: 0.112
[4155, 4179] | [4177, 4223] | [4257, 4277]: 0.016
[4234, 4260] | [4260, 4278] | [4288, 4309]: -0.062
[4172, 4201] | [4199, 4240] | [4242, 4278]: 0.011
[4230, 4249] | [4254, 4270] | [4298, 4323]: -0.087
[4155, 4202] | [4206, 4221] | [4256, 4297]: -0.021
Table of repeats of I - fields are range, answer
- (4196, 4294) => 12.6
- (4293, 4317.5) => 9.54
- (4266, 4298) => 14.3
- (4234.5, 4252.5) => 17.1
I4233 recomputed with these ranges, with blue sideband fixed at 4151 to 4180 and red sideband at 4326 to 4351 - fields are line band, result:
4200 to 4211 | 0.87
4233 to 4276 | 3.05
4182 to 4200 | 0.57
